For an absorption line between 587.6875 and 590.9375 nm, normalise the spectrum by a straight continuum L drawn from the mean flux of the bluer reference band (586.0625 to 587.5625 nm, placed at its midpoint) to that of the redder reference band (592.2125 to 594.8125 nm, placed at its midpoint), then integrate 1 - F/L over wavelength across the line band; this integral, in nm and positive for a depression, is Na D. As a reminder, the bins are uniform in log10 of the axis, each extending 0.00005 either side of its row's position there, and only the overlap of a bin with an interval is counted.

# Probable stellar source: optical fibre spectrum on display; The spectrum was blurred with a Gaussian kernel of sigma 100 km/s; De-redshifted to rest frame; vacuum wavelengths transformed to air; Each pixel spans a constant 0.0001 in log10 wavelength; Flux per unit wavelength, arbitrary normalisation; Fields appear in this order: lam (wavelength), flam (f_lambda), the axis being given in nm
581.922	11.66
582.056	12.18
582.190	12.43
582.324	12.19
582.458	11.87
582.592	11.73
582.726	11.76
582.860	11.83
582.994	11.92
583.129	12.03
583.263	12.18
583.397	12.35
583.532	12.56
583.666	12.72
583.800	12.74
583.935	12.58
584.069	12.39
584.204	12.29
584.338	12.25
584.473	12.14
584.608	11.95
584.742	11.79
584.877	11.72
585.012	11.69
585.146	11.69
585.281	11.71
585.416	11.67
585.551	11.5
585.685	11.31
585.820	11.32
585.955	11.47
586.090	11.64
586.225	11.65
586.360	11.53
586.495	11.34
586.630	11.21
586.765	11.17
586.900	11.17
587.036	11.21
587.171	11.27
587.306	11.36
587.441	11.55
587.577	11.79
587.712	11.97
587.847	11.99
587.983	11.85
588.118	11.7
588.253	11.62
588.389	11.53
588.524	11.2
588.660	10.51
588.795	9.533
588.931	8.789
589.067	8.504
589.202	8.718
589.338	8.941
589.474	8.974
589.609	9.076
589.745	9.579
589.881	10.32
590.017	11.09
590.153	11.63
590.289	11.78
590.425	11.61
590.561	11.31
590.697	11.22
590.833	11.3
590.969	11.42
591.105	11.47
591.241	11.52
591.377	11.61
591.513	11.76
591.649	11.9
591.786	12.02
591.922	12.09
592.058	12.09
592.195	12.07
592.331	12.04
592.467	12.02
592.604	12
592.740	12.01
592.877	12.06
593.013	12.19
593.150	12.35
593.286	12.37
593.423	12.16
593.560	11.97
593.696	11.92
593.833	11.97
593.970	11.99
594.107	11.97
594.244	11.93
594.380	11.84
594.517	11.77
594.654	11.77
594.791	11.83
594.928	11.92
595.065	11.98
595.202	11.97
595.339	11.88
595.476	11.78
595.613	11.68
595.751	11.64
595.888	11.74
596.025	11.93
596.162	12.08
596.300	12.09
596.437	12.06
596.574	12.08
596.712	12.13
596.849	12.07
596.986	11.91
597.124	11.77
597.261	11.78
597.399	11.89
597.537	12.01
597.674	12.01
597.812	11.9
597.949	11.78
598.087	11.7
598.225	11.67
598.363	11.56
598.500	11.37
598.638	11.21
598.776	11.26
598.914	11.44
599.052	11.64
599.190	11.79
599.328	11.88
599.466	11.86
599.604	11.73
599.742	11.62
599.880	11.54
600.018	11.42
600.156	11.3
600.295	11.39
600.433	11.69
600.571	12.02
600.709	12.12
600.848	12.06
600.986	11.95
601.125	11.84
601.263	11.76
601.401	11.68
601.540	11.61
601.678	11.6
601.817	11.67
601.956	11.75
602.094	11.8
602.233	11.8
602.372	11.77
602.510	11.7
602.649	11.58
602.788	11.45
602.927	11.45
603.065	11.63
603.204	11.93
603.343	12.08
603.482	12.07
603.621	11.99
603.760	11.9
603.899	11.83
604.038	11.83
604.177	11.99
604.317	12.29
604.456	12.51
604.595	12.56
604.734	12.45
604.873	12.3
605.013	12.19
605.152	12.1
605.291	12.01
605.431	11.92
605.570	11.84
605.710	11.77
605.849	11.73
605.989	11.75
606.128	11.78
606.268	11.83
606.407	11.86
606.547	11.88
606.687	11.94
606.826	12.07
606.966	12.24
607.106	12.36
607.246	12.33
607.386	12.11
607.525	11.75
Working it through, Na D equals 0.28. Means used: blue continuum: 11.4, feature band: 10.6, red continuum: 12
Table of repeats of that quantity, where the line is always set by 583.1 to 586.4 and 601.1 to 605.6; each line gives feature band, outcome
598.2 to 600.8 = 0.07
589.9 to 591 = 0.05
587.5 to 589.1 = 0.13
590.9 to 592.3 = 0.02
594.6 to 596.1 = 0.01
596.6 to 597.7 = 0.00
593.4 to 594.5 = 0.00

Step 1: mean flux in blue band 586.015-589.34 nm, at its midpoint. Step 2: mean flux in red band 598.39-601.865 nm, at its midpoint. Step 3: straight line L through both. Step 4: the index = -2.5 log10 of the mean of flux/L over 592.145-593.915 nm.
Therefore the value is -0.08 mag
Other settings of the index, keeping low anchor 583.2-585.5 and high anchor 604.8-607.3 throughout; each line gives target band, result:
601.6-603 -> 0.03 mag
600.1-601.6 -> 0.02 mag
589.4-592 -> 0.09 mag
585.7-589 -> 0.08 mag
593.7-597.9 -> 0.01 mag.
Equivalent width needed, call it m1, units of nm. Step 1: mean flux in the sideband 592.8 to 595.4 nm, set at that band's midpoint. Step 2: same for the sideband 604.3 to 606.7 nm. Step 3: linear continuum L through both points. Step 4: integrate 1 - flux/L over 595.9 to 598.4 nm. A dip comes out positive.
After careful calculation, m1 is 0.02 nm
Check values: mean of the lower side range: 12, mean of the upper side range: 12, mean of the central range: 11.9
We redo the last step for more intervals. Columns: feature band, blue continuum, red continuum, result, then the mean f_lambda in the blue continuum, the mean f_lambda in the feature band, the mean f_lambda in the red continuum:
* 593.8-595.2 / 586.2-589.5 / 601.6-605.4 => -0.07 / 10.9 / 11.9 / 11.9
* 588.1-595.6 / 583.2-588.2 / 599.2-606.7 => 0.29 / 11.8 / 11.4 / 11.9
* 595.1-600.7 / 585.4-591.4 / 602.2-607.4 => -0.10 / 11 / 11.8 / 12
